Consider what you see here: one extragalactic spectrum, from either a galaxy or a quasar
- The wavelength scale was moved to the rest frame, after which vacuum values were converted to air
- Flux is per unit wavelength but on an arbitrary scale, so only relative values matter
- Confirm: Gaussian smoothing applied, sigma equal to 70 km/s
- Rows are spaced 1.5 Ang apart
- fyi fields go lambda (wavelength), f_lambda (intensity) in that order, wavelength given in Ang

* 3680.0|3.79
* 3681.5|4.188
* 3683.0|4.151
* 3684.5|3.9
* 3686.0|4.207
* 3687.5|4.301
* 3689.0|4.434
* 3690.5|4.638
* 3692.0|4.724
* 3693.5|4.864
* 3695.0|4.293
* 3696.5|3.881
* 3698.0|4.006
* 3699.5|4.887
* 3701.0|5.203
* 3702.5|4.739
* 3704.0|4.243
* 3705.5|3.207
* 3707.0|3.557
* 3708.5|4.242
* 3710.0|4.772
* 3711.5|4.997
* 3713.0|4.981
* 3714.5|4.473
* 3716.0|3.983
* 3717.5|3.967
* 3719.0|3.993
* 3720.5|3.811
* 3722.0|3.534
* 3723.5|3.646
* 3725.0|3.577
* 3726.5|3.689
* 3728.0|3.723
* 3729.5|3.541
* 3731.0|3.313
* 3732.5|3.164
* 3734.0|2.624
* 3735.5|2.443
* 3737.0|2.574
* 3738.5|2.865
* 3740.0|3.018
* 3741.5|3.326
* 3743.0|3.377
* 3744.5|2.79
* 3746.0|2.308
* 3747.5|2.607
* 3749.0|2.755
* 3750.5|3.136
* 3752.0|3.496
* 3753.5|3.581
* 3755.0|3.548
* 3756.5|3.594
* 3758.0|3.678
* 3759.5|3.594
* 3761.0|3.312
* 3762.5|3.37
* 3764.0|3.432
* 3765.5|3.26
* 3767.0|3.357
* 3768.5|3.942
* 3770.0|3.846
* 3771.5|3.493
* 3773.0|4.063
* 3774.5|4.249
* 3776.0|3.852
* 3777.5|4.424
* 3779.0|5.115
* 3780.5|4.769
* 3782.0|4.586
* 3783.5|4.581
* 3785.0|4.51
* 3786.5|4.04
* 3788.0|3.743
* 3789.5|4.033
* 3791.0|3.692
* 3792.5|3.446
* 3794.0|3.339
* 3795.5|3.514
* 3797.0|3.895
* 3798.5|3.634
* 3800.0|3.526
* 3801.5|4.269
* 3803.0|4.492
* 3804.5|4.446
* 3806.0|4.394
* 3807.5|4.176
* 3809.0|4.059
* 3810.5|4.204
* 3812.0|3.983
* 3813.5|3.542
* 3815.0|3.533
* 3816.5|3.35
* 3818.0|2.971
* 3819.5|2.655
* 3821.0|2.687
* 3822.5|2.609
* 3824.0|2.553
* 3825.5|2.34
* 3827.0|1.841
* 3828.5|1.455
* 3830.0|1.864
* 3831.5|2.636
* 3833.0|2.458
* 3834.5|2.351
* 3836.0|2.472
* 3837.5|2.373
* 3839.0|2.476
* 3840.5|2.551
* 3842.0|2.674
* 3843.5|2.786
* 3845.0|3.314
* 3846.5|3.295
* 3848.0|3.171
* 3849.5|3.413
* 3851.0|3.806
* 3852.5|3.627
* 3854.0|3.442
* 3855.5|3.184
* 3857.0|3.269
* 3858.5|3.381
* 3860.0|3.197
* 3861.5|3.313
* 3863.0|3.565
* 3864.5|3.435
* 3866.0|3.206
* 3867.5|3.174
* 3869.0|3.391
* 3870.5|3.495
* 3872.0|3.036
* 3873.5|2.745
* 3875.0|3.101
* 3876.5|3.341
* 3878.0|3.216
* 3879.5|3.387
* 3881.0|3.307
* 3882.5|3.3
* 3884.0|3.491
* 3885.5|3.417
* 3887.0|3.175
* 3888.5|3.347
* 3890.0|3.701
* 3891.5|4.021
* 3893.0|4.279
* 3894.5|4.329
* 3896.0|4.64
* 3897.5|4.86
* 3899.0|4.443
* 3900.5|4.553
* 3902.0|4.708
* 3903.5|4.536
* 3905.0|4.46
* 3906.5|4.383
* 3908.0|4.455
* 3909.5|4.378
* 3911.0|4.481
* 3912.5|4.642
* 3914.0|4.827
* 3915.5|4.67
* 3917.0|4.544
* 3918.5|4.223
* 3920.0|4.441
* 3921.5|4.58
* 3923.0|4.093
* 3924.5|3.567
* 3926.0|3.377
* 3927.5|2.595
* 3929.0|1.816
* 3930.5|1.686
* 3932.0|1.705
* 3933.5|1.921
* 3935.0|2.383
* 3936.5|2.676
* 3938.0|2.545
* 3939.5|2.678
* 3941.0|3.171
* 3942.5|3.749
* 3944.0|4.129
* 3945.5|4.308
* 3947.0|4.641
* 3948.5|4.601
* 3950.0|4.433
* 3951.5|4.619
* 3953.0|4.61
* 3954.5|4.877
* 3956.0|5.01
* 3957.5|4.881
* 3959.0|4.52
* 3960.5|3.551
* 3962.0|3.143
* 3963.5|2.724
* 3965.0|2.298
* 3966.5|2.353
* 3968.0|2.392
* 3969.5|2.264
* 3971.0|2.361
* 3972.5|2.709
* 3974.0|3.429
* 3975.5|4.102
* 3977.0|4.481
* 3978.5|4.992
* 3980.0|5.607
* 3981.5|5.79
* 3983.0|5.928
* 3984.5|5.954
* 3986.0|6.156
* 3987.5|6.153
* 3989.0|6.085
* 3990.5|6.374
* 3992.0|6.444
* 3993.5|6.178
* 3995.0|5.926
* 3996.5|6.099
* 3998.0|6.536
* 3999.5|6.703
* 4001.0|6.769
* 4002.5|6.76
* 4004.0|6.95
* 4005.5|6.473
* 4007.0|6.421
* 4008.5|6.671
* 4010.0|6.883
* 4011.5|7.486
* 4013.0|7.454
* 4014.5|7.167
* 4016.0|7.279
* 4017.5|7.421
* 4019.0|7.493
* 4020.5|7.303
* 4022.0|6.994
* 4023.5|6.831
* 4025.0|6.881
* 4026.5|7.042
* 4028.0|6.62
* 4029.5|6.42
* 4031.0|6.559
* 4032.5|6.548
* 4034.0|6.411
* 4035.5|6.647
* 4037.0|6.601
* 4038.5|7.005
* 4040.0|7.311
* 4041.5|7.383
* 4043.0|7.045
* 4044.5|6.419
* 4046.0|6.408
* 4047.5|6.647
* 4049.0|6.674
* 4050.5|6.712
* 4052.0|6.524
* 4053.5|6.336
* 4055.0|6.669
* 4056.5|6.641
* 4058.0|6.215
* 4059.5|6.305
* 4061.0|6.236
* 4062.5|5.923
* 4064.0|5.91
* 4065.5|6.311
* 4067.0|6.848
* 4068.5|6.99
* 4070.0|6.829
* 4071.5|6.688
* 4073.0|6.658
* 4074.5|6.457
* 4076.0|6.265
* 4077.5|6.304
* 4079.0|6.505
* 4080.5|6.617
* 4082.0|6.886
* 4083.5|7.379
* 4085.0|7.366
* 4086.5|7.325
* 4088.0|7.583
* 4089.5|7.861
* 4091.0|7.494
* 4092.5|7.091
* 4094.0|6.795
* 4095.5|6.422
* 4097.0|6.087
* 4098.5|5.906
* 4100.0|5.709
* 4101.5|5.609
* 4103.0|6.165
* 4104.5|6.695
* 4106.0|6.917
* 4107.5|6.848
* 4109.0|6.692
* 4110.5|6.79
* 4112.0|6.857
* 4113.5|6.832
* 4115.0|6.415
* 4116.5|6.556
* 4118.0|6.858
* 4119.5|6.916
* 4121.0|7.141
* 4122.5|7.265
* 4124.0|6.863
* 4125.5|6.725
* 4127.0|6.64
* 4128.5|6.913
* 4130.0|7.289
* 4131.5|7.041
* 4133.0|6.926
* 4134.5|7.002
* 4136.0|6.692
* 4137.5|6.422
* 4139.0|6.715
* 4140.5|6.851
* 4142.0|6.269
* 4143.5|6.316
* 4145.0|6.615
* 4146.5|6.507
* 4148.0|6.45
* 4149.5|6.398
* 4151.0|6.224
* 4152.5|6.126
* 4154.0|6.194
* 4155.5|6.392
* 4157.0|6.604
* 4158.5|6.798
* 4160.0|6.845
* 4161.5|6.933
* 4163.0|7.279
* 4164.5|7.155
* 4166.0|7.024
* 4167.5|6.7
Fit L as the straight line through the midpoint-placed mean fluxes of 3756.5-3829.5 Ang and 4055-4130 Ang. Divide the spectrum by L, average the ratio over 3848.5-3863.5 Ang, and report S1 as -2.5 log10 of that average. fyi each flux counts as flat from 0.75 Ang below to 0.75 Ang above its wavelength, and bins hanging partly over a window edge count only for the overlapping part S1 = 0.25 mag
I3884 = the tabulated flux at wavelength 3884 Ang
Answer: 3.491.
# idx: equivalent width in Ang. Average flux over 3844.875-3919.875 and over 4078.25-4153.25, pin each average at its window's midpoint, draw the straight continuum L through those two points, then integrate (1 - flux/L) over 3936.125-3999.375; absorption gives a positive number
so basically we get 5.8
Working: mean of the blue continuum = 3.78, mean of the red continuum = 6.73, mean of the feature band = 4.45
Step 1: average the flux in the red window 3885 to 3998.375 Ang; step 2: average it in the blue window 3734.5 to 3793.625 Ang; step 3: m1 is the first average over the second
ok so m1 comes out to 1.16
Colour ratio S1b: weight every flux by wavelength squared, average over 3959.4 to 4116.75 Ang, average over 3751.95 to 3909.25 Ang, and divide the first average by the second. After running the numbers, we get 1.95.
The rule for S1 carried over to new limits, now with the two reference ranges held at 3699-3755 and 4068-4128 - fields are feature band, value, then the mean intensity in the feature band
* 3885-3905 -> 0.20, 4.18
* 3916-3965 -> 0.44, 3.6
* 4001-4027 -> -0.16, 7.02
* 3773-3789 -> -0.08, 4.37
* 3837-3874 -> 0.43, 3.18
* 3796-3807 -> 0.04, 4.08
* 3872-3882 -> 0.47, 3.17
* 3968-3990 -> 0.23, 4.65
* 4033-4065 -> -0.04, 6.57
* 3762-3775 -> 0.09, 3.66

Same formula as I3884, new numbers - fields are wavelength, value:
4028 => 6.62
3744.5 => 2.79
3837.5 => 2.373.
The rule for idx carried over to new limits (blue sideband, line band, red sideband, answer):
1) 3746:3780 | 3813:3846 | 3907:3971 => 9.1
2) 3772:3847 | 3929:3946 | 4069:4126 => 7.5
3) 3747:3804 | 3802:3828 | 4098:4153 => 4.5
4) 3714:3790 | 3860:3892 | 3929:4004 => 5.6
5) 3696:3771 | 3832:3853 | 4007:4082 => 8.1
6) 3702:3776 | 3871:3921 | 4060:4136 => 9.6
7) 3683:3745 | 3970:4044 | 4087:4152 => -4.3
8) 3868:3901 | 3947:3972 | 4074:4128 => 5.4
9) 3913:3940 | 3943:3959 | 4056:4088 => -3.2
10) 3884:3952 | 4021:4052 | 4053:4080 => -4.4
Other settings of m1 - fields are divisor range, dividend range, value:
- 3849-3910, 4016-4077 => 1.81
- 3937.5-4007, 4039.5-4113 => 1.41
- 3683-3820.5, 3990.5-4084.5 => 1.76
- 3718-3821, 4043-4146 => 1.85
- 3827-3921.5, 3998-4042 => 1.96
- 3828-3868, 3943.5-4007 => 1.65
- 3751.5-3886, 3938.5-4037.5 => 1.59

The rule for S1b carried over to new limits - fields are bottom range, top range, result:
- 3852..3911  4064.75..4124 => 2.02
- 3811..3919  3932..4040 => 1.64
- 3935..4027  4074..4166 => 1.38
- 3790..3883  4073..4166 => 2.41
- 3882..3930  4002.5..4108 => 1.79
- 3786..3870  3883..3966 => 1.24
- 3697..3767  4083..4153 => 2.28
